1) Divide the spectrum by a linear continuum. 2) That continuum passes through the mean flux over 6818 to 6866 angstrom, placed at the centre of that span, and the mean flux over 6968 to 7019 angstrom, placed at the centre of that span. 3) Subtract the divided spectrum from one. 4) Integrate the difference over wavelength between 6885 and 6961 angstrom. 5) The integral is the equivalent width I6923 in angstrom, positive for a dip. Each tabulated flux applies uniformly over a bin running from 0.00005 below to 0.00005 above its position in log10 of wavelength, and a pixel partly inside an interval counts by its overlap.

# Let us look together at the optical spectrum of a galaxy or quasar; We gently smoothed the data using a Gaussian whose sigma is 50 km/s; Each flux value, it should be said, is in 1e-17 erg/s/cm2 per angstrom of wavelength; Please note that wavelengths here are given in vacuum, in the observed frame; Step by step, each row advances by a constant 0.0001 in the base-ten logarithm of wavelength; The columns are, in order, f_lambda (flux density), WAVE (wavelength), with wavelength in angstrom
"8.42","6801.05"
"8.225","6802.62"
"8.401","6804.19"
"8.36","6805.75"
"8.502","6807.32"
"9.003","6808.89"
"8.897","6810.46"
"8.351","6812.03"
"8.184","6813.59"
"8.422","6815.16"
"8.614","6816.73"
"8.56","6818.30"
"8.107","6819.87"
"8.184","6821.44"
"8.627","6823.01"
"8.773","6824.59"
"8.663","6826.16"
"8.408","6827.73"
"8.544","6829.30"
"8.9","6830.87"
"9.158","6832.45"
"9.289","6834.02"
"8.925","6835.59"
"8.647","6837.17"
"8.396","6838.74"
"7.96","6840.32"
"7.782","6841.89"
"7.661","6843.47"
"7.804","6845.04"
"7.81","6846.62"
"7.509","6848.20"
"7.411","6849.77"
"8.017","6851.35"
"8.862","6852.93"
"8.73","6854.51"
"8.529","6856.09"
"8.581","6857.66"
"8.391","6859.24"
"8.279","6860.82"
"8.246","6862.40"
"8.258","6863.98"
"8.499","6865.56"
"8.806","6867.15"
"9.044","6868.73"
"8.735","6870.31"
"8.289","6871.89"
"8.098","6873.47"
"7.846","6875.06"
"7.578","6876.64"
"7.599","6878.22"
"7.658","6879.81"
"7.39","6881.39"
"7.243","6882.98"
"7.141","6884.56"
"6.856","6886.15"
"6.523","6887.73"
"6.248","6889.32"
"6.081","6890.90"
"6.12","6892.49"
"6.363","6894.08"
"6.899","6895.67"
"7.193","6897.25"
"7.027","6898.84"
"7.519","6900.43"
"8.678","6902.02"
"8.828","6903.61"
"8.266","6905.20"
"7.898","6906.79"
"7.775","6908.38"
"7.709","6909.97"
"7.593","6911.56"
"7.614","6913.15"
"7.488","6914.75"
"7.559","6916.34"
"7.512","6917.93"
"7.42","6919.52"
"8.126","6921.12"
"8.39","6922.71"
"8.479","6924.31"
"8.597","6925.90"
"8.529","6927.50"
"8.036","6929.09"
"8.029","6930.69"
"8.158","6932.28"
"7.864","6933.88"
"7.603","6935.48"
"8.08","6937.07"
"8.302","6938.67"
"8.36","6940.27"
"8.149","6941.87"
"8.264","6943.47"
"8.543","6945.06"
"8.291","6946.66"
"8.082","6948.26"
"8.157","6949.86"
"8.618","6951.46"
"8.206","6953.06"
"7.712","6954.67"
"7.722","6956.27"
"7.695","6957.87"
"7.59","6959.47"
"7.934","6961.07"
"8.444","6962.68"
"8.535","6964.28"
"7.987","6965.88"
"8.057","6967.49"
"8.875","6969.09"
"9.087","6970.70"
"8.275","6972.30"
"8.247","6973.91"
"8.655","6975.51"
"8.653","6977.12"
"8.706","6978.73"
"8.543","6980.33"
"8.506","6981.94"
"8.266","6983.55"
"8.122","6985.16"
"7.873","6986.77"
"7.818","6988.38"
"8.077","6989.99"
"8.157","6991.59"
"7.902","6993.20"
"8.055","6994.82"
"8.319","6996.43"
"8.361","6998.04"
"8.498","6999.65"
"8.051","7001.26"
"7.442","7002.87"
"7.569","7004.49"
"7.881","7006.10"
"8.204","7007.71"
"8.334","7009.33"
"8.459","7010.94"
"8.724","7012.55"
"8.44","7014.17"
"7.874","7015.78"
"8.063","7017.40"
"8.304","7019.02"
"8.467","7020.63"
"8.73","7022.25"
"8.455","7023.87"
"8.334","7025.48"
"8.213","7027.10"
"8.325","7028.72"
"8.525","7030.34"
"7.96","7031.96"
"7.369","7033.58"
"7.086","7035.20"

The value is 5.0 angstrom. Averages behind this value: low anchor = 8.37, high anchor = 8.26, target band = 7.76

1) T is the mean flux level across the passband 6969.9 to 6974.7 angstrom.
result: 8.54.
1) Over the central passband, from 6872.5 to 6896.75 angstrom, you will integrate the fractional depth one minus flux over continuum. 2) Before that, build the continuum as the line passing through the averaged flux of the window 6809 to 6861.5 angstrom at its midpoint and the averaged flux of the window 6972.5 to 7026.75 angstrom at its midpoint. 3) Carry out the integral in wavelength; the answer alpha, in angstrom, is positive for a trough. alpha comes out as 3.8 angstrom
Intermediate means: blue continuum 8.4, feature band 7.05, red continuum 8.24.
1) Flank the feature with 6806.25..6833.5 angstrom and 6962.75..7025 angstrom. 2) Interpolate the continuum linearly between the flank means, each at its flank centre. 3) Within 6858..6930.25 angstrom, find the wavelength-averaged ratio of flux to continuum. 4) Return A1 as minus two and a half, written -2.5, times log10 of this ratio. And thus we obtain 0.09 mag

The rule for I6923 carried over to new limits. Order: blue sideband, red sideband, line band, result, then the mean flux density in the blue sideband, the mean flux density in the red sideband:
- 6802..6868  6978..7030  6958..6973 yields -0.03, 8.41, 8.22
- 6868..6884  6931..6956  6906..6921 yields 0.77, 7.93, 8.15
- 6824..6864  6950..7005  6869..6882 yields 0.59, 8.37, 8.19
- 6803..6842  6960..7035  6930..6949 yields 0.46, 8.56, 8.24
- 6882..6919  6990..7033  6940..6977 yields -2.20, 7.31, 8.21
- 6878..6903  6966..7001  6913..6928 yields -1.05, 7.03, 8.32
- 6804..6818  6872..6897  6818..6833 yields -0.62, 8.54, 7.08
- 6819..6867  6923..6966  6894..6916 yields 1.51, 8.37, 8.15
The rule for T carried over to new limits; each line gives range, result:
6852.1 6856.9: 8.71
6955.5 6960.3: 7.68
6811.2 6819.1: 8.43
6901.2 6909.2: 8.28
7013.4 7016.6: 8.16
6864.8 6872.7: 8.67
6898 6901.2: 7.26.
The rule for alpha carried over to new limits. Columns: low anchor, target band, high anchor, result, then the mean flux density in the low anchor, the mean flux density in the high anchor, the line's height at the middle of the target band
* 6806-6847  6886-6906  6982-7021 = 2.89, 8.47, 8.14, 8.34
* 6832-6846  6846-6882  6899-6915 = 0.09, 8.38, 7.91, 8.21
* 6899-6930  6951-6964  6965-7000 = 0.31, 7.98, 8.32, 8.19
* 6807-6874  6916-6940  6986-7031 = 0.71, 8.43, 8.19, 8.31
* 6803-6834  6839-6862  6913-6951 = 0.90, 8.57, 8.08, 8.44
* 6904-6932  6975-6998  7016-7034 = -0.32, 7.96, 8.25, 8.15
